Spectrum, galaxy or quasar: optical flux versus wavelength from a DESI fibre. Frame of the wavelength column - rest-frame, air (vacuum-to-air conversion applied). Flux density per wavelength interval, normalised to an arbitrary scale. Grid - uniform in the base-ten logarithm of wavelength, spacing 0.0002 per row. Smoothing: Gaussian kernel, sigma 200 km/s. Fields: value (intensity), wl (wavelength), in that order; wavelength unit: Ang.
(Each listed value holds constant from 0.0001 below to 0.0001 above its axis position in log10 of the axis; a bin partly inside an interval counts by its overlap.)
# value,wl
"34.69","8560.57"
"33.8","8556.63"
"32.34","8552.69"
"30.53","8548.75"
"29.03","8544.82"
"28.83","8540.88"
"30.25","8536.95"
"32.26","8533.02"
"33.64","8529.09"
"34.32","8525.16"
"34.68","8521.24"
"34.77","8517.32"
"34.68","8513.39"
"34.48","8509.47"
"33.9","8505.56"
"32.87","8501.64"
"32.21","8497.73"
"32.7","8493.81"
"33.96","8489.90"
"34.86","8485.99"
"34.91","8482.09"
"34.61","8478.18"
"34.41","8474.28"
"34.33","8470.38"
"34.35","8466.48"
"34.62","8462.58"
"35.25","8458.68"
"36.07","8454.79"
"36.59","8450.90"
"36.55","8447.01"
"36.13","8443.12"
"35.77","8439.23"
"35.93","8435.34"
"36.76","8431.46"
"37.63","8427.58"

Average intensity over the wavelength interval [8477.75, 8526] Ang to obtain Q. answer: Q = 34.1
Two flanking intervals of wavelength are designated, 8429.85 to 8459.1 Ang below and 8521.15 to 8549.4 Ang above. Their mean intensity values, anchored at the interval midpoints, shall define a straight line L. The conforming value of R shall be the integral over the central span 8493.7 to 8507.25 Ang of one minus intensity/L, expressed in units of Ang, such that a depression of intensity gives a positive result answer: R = 0.16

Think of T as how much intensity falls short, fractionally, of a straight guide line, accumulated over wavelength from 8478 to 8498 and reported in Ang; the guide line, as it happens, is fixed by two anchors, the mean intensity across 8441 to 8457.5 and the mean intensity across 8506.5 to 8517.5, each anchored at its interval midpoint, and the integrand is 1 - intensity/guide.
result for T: 0.72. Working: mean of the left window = 36.3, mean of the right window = 34.6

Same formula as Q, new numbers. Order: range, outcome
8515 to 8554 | 32.1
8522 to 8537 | 33.1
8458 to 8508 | 34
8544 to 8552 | 30.3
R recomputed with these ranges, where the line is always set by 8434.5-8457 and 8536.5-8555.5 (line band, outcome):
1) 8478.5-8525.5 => -1.7 Ang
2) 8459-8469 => 0.1 Ang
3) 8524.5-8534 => -0.6 Ang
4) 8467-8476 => 0.1 Ang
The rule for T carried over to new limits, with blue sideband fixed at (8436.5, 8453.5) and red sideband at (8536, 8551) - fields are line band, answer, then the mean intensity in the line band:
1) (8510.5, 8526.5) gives -1.7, 34.6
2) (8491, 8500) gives 0.1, 32.6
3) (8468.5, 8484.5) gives -0.2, 34.6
